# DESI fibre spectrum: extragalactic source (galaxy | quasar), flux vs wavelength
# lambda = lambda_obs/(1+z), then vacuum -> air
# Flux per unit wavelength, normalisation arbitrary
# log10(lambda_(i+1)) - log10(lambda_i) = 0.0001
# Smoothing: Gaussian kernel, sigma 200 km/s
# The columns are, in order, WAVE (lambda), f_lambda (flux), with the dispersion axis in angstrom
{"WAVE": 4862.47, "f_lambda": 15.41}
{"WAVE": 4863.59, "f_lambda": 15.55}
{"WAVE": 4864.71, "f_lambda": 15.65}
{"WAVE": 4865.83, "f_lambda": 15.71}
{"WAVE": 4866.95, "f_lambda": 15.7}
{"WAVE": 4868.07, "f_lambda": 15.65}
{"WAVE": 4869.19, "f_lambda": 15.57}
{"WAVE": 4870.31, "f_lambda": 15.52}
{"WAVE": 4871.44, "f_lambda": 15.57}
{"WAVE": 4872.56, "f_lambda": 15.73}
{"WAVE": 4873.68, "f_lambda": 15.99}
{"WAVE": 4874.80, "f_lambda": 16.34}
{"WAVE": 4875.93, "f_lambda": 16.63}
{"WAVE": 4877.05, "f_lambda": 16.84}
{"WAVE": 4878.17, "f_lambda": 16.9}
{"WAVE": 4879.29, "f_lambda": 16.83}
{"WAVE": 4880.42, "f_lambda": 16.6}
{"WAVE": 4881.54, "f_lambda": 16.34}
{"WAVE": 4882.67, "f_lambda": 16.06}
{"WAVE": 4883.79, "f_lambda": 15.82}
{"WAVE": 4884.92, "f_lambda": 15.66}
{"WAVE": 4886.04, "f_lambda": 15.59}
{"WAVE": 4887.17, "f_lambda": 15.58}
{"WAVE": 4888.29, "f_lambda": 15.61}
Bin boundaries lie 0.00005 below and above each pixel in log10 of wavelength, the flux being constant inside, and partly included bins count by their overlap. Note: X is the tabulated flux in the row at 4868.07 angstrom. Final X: 15.65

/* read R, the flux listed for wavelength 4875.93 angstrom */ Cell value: 16.63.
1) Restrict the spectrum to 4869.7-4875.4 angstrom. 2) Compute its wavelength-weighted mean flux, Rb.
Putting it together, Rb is 15.8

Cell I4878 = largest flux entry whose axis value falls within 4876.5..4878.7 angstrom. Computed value 16.9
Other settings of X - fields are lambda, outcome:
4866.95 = 15.7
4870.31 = 15.52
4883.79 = 15.82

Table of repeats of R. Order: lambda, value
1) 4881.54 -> 16.34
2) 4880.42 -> 16.6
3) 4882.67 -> 16.06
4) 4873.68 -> 15.99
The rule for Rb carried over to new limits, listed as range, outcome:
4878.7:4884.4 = 16.3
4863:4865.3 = 15.6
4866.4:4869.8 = 15.7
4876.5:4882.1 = 16.7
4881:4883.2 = 16.2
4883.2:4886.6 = 15.7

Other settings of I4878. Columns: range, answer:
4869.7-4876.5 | 16.63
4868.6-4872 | 15.57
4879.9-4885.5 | 16.6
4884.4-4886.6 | 15.66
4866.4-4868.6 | 15.7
